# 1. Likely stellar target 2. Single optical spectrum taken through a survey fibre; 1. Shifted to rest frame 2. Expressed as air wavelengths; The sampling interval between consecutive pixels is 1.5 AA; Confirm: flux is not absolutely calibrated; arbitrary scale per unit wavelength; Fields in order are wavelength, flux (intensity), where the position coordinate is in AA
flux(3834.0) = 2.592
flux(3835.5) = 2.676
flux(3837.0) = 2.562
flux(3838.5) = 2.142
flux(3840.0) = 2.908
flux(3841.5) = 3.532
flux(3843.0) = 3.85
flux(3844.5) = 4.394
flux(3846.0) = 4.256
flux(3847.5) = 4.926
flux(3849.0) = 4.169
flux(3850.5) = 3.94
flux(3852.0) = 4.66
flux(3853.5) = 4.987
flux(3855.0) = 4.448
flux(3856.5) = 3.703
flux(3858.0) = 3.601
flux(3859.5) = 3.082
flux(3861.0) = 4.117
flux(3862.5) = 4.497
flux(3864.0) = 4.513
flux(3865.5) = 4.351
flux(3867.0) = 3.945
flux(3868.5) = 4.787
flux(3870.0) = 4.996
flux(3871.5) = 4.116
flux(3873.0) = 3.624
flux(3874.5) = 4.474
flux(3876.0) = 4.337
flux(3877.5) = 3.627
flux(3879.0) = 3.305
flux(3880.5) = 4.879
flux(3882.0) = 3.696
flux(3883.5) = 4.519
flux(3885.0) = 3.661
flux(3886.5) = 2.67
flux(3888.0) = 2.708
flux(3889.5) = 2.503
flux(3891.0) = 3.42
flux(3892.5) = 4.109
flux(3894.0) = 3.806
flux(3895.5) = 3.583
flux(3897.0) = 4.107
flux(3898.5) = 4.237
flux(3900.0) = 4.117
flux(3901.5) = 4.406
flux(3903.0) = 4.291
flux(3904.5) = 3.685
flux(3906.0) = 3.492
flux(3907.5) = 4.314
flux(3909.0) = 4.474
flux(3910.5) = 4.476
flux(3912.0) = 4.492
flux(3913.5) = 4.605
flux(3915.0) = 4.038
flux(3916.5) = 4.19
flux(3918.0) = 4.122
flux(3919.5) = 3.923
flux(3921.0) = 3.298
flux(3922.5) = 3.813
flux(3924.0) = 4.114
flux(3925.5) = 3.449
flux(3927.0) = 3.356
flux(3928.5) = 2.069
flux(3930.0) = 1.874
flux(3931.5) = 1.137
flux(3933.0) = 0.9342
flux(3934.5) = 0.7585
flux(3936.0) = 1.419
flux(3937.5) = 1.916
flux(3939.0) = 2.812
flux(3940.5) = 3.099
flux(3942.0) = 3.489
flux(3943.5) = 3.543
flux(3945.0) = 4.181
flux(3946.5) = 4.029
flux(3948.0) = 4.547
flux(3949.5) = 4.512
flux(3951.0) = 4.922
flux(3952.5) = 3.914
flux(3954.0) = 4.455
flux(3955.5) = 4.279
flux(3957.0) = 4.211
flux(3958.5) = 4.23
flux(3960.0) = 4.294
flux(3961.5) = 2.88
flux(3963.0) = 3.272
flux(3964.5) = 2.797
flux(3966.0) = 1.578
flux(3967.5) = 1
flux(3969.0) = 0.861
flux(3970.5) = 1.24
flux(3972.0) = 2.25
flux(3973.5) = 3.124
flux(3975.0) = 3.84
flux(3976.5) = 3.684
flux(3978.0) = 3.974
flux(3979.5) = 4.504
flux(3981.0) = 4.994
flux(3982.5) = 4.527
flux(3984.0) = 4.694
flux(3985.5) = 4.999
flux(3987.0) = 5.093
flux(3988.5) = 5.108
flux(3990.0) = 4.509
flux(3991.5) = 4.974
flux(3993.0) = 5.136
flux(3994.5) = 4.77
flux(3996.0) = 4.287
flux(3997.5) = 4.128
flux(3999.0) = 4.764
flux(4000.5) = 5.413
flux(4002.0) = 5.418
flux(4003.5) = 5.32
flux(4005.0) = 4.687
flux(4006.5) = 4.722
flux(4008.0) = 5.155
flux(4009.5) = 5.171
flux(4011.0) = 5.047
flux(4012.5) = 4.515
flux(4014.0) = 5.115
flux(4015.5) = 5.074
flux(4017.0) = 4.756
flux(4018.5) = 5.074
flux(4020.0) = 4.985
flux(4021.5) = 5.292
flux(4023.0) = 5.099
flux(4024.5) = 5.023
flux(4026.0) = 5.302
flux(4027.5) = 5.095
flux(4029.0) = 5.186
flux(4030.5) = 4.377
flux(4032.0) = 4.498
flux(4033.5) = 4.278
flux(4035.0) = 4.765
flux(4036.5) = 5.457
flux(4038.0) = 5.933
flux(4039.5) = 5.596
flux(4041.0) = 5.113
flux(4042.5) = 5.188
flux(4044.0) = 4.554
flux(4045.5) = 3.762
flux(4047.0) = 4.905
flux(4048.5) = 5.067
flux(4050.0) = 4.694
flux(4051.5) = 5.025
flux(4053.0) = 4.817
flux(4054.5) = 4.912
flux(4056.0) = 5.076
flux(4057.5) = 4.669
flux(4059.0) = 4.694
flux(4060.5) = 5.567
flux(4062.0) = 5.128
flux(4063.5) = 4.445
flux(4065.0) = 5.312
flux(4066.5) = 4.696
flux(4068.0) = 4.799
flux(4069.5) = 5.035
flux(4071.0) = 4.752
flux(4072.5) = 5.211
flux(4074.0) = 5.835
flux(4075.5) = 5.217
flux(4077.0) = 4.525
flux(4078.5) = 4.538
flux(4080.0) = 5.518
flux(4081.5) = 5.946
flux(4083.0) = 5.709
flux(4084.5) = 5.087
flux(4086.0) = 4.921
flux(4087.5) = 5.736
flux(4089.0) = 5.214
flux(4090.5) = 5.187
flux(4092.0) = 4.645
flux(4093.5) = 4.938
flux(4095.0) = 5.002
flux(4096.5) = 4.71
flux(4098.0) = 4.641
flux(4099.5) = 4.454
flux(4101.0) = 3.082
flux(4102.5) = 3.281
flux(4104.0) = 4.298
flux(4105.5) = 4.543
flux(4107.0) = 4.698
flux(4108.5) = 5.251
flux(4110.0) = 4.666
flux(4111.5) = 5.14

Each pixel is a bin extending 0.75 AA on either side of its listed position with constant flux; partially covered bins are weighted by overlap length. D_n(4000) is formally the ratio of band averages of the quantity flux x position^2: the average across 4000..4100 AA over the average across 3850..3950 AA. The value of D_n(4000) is 1.46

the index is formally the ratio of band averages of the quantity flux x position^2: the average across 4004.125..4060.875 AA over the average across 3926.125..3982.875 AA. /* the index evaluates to 1.65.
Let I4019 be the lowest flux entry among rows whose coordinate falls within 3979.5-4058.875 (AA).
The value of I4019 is 3.762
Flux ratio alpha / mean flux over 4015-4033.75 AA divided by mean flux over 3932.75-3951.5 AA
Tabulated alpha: 1.58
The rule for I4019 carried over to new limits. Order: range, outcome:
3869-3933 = 0.9342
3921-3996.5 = 0.7585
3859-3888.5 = 2.67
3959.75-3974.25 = 0.861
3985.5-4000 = 4.128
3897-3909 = 3.492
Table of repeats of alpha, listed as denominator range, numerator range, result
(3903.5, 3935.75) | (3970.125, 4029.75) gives 1.40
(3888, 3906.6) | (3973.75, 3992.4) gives 1.20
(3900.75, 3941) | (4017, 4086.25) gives 1.53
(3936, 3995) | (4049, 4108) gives 1.32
